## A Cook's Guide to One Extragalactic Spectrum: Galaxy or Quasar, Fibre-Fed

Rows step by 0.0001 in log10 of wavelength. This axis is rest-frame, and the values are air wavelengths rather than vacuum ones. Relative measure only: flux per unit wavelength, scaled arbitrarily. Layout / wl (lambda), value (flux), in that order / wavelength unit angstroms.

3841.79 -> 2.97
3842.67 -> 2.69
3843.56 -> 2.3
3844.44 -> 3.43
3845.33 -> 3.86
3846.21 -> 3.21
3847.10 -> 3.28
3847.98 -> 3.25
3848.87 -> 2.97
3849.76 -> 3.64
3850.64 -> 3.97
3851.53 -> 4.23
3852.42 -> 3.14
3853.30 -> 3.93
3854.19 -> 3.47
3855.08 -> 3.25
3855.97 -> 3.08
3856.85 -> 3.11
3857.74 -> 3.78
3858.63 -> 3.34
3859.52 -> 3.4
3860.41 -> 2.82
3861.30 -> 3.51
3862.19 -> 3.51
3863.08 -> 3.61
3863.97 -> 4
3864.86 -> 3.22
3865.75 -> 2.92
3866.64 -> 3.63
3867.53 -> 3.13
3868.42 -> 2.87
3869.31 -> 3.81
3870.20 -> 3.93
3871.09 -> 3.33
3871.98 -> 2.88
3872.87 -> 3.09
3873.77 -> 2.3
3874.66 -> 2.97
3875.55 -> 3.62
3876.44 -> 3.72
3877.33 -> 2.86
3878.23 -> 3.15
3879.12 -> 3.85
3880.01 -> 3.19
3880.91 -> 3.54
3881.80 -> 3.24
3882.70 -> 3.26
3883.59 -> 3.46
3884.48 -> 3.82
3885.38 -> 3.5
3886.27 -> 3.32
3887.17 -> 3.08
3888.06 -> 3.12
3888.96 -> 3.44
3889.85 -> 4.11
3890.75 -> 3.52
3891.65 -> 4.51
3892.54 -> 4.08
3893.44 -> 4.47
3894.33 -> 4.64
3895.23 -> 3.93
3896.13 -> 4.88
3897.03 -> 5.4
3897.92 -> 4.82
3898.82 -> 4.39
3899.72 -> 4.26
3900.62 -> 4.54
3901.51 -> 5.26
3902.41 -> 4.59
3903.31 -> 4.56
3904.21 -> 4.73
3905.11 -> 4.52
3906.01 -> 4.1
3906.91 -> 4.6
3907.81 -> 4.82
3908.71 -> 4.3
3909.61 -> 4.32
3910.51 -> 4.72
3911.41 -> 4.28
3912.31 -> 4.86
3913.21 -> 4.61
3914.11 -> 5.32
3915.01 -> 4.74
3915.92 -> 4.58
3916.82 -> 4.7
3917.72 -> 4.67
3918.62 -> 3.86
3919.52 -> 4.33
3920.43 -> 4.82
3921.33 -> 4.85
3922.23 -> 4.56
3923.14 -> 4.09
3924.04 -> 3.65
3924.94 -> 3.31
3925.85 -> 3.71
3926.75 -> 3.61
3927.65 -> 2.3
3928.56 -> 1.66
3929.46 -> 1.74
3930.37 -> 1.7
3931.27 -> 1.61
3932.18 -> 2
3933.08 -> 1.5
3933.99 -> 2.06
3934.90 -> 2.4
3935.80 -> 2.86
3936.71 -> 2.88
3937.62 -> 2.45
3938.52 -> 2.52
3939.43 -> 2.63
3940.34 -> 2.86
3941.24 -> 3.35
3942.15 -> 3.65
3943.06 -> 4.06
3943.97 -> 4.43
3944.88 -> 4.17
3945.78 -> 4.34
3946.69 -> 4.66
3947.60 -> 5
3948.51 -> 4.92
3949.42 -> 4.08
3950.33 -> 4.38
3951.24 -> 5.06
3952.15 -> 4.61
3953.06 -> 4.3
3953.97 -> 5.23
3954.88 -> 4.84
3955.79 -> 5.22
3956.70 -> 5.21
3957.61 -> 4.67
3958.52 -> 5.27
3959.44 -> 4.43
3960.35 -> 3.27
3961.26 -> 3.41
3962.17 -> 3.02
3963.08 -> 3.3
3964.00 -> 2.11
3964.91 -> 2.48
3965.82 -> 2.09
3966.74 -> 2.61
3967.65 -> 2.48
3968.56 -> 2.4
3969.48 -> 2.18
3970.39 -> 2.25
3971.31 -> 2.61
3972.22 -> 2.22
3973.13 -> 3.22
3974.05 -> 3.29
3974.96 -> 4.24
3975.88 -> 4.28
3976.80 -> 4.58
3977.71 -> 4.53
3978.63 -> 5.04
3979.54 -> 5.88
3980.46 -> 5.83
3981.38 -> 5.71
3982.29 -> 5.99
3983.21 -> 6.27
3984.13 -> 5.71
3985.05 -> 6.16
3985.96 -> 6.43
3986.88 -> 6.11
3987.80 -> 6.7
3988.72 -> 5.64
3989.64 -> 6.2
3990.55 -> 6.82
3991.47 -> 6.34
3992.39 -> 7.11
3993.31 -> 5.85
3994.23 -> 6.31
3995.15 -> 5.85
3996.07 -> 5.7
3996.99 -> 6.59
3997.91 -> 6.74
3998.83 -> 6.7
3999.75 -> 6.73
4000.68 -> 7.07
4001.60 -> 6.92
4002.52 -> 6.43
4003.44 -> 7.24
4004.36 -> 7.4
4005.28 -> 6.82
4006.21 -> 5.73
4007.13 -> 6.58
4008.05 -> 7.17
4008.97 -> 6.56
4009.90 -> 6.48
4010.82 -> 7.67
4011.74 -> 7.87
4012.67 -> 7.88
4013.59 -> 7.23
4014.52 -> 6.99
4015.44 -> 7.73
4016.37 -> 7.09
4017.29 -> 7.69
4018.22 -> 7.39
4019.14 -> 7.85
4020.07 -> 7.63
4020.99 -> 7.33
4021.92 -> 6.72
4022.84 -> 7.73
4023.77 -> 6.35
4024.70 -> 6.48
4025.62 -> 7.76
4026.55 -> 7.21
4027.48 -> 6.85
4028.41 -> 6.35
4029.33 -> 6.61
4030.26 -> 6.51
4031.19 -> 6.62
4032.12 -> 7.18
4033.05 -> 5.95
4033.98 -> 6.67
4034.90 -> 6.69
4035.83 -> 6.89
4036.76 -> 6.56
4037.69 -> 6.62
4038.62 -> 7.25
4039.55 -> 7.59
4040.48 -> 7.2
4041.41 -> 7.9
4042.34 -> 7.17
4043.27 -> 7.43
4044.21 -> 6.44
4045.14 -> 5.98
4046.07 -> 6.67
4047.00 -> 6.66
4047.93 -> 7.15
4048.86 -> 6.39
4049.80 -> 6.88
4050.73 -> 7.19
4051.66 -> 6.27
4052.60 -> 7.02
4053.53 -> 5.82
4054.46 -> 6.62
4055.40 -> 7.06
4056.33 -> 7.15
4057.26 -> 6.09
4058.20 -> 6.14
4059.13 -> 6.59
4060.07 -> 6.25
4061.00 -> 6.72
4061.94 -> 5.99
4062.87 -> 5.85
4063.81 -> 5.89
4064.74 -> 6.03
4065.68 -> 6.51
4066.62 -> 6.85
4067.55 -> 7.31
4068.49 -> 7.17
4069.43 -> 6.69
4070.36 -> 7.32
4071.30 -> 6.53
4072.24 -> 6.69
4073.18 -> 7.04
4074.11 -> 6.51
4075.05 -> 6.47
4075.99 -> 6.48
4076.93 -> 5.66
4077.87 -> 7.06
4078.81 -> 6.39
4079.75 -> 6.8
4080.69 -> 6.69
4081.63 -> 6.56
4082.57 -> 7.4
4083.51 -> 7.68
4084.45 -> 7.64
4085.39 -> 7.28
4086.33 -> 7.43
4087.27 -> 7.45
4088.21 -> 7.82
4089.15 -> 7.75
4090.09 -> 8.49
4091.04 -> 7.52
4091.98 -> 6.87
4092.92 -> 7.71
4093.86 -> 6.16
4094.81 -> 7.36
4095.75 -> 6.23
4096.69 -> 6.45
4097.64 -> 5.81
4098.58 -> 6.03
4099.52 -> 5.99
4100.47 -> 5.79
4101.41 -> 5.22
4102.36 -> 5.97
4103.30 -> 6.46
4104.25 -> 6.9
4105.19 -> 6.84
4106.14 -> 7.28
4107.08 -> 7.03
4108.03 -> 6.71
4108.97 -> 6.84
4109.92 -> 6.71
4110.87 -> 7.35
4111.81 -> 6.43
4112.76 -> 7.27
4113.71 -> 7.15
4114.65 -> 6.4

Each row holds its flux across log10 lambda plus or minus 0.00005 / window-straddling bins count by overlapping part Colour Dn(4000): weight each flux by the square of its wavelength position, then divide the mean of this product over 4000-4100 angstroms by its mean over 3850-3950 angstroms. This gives 2.0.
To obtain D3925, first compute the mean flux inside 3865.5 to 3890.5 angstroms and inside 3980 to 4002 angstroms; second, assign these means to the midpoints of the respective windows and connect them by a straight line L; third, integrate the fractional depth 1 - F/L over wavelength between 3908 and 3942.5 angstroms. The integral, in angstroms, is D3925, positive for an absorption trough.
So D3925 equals 7.8 angstroms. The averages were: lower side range 3.33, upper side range 6.31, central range 3.48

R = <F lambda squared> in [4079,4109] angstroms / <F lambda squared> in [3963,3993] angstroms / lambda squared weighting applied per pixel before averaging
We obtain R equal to 1.60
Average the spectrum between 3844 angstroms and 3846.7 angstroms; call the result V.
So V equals 3.49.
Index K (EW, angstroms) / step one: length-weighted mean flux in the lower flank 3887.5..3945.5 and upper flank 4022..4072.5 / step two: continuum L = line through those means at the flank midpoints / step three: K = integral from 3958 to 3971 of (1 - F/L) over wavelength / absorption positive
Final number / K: 5.1 angstroms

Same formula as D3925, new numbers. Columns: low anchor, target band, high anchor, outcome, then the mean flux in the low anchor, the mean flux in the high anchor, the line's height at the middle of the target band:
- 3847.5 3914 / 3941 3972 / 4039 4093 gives 7.4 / 3.79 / 6.86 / 5.05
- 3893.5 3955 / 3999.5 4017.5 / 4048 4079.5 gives -4.9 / 3.97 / 6.57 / 5.54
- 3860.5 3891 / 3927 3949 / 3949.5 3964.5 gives 5.8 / 3.36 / 4.26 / 4.05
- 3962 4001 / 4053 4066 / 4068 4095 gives 0.5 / 4.88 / 7.05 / 6.57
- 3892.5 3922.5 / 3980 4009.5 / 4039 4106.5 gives -3.5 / 4.6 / 6.75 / 5.74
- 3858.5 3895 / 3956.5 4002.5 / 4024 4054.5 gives 6.3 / 3.46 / 6.8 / 5.58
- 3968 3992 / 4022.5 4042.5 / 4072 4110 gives -3.9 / 4.87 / 6.81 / 5.79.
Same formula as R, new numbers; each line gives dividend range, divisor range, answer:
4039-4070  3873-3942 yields 1.94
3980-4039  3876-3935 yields 1.84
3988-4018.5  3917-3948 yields 2.13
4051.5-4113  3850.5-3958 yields 1.94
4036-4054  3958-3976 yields 2.34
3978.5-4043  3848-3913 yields 1.91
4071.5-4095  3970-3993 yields 1.43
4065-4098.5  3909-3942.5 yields 2.18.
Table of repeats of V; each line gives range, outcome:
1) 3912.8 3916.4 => 4.81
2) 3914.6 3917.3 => 4.66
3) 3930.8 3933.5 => 1.71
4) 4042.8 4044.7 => 6.9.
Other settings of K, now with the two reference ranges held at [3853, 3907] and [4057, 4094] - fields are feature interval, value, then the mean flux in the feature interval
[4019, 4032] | -2.0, 6.98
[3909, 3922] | -1.0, 4.61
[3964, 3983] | 5.6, 3.69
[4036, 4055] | -1.4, 6.84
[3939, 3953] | 1.8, 4.15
